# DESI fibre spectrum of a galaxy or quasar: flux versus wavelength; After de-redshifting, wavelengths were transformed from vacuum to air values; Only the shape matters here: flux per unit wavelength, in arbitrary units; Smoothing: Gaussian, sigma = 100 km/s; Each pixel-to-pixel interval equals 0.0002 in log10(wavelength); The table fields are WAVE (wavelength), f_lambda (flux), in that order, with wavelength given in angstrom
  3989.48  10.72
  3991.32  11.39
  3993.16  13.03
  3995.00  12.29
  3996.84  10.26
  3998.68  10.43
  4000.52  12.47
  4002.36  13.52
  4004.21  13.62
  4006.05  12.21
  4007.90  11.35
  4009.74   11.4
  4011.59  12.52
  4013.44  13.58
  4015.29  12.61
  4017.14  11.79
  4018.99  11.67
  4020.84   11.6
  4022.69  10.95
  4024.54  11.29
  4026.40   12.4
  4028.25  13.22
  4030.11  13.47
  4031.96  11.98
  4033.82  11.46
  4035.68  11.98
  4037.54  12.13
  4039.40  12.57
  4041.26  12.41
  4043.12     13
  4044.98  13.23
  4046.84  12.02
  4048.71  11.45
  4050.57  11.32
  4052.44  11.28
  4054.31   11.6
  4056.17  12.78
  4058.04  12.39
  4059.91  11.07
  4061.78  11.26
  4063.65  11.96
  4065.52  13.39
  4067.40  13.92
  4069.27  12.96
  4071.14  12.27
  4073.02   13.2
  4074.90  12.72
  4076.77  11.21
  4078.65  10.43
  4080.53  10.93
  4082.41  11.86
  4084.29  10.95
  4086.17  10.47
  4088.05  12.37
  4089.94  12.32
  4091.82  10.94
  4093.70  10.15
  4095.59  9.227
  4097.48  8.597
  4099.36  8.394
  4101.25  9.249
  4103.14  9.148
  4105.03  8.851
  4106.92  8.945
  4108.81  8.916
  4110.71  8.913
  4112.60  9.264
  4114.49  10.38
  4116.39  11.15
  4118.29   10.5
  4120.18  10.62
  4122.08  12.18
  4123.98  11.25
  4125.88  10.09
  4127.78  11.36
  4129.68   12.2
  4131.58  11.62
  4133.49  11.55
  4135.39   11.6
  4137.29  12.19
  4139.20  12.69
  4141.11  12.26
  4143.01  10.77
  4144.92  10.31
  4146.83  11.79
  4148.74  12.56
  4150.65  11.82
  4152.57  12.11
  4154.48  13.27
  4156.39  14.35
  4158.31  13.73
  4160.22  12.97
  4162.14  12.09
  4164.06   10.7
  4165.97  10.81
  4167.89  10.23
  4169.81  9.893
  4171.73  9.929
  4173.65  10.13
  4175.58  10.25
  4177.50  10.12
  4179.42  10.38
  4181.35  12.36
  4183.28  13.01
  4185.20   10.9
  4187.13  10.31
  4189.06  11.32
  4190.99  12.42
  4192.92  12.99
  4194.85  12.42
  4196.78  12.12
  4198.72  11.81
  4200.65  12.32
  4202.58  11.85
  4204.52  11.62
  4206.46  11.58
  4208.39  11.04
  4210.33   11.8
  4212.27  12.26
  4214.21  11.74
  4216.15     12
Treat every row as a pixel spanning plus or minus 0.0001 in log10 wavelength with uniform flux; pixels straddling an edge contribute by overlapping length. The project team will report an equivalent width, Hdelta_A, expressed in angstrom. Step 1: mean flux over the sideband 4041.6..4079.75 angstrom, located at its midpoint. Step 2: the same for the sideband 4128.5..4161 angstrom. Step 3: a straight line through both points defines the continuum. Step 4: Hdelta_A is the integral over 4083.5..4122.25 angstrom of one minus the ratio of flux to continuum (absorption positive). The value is 6.9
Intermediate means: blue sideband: 12.2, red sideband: 12.2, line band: 10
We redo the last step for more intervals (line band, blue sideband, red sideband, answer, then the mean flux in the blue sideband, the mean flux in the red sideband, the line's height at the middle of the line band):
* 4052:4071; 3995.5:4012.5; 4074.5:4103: -2.2 angstrom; 12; 10.6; 11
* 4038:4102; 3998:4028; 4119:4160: 2.4 angstrom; 12.1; 11.9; 12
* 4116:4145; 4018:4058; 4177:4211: 1.1 angstrom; 12.1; 11.7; 11.9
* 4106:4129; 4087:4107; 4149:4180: 0.1 angstrom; 9.88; 11.5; 10.4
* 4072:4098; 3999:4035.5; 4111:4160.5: 1.7 angstrom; 12.2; 11.7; 11.9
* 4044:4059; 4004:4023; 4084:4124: -1.0 angstrom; 12.1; 10.1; 11.3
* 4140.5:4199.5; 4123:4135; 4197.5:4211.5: -0.3 angstrom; 11.4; 11.7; 11.6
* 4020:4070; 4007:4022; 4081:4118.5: -3.9 angstrom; 12.1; 10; 11.3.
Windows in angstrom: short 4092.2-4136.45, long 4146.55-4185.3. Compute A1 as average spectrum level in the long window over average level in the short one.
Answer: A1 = 1.1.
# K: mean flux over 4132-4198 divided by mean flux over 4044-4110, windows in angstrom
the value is 1.0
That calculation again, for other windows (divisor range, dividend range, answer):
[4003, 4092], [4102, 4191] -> 0.92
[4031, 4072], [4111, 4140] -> 0.92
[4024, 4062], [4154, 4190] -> 0.94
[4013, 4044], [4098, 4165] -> 0.91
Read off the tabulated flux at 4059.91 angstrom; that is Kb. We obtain 11.07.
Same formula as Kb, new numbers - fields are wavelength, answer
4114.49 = 10.38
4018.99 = 11.67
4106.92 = 8.945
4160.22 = 12.97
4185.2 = 10.9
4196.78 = 12.12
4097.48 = 8.597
